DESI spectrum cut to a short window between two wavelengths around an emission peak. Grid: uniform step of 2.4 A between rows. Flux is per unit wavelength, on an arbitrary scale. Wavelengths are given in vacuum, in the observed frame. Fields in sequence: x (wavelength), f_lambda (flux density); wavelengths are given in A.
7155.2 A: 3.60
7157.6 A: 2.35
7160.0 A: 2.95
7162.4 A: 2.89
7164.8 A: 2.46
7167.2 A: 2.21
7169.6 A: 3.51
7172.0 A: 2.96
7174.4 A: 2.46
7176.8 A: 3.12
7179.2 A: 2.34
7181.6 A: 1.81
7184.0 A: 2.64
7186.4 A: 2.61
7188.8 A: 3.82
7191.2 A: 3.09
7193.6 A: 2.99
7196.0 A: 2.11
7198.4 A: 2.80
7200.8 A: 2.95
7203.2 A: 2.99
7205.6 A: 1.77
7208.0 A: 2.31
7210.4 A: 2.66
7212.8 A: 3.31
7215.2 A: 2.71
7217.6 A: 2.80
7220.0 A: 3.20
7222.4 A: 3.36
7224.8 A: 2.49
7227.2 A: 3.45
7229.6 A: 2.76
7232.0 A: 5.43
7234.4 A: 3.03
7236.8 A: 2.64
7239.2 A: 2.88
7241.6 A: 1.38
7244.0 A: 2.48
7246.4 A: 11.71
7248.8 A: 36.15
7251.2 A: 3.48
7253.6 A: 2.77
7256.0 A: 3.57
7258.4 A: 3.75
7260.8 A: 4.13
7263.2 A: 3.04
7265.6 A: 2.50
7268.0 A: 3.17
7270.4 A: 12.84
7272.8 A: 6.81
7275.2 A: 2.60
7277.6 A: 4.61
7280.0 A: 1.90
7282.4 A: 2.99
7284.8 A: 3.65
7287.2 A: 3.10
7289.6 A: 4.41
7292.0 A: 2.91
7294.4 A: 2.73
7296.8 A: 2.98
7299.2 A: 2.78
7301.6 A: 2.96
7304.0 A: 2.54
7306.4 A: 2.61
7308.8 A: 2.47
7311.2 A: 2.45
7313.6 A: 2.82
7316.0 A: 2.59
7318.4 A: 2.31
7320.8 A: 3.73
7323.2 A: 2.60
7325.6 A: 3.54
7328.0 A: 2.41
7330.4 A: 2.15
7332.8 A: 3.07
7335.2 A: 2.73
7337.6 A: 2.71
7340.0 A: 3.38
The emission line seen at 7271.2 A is [N II]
